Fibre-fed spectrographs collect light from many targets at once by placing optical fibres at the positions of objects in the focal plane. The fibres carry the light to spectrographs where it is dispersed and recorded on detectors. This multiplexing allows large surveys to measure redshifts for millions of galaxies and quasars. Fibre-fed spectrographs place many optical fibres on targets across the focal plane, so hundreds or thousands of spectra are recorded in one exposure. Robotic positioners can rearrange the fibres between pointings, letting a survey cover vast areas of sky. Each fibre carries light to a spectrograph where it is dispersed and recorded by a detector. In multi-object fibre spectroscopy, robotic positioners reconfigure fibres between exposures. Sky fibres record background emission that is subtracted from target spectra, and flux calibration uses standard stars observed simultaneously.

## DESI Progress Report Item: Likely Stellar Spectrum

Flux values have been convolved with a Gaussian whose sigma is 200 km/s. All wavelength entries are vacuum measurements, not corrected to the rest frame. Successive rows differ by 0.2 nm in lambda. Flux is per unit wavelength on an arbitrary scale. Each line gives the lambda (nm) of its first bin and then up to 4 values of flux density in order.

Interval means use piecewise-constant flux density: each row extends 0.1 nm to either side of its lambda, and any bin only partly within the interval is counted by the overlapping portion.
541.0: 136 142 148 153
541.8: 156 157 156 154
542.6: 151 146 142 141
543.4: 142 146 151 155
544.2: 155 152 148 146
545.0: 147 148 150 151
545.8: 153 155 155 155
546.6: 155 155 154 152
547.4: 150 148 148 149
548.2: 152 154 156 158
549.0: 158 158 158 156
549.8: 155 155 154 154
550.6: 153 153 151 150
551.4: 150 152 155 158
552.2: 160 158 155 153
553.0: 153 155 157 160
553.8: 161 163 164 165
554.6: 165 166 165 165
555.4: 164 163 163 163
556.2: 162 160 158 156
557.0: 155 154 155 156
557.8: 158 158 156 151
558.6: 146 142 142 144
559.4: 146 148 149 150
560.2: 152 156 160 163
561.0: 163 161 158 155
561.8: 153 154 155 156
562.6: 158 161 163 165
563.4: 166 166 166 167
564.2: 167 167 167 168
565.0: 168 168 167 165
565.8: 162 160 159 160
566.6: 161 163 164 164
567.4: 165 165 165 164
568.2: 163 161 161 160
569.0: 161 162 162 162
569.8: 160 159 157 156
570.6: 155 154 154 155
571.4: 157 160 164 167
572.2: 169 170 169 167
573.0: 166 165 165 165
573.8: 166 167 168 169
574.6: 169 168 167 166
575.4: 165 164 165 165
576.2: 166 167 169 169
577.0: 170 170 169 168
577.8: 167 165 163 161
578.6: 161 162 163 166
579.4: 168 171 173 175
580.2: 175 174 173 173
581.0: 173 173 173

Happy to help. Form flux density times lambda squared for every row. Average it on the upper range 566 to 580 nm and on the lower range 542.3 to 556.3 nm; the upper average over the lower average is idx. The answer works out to 1.15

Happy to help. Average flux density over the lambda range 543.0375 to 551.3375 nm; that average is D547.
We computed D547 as 152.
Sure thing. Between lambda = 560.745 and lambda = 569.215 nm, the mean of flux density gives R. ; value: 162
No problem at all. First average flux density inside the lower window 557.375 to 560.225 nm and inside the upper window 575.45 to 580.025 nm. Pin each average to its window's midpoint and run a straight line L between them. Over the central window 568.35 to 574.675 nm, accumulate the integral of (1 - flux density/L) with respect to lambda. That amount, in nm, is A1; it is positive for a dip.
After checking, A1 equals -0.05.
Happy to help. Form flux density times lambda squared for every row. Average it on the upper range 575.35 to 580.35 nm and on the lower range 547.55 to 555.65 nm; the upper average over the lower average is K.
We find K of 1.17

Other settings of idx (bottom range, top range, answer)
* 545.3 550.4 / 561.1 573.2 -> 1.13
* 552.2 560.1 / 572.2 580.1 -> 1.14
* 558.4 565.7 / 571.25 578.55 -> 1.10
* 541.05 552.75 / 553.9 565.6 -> 1.09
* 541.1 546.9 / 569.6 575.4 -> 1.20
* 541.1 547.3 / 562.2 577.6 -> 1.19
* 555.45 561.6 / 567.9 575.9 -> 1.10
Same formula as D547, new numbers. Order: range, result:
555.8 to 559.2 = 154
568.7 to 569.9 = 161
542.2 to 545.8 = 149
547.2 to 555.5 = 156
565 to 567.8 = 164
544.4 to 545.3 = 148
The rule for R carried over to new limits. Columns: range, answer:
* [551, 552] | 152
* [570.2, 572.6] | 160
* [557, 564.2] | 156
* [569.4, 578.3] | 164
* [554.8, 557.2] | 161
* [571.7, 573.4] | 167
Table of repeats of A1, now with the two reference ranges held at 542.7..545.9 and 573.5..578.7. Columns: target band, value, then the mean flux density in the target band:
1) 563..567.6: -0.13 nm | 165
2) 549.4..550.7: -0.03 nm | 155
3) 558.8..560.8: 0.09 nm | 150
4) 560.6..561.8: -0.01 nm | 159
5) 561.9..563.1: 0.01 nm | 158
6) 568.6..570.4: 0.03 nm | 160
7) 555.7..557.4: -0.04 nm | 159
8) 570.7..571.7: 0.05 nm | 156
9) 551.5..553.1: -0.03 nm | 156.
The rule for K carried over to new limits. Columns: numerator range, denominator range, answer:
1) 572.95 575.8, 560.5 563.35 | 1.09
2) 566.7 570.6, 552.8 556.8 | 1.05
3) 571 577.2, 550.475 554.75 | 1.14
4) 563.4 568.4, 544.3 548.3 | 1.17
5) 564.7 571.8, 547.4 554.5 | 1.10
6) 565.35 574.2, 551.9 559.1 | 1.08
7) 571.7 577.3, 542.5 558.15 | 1.17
